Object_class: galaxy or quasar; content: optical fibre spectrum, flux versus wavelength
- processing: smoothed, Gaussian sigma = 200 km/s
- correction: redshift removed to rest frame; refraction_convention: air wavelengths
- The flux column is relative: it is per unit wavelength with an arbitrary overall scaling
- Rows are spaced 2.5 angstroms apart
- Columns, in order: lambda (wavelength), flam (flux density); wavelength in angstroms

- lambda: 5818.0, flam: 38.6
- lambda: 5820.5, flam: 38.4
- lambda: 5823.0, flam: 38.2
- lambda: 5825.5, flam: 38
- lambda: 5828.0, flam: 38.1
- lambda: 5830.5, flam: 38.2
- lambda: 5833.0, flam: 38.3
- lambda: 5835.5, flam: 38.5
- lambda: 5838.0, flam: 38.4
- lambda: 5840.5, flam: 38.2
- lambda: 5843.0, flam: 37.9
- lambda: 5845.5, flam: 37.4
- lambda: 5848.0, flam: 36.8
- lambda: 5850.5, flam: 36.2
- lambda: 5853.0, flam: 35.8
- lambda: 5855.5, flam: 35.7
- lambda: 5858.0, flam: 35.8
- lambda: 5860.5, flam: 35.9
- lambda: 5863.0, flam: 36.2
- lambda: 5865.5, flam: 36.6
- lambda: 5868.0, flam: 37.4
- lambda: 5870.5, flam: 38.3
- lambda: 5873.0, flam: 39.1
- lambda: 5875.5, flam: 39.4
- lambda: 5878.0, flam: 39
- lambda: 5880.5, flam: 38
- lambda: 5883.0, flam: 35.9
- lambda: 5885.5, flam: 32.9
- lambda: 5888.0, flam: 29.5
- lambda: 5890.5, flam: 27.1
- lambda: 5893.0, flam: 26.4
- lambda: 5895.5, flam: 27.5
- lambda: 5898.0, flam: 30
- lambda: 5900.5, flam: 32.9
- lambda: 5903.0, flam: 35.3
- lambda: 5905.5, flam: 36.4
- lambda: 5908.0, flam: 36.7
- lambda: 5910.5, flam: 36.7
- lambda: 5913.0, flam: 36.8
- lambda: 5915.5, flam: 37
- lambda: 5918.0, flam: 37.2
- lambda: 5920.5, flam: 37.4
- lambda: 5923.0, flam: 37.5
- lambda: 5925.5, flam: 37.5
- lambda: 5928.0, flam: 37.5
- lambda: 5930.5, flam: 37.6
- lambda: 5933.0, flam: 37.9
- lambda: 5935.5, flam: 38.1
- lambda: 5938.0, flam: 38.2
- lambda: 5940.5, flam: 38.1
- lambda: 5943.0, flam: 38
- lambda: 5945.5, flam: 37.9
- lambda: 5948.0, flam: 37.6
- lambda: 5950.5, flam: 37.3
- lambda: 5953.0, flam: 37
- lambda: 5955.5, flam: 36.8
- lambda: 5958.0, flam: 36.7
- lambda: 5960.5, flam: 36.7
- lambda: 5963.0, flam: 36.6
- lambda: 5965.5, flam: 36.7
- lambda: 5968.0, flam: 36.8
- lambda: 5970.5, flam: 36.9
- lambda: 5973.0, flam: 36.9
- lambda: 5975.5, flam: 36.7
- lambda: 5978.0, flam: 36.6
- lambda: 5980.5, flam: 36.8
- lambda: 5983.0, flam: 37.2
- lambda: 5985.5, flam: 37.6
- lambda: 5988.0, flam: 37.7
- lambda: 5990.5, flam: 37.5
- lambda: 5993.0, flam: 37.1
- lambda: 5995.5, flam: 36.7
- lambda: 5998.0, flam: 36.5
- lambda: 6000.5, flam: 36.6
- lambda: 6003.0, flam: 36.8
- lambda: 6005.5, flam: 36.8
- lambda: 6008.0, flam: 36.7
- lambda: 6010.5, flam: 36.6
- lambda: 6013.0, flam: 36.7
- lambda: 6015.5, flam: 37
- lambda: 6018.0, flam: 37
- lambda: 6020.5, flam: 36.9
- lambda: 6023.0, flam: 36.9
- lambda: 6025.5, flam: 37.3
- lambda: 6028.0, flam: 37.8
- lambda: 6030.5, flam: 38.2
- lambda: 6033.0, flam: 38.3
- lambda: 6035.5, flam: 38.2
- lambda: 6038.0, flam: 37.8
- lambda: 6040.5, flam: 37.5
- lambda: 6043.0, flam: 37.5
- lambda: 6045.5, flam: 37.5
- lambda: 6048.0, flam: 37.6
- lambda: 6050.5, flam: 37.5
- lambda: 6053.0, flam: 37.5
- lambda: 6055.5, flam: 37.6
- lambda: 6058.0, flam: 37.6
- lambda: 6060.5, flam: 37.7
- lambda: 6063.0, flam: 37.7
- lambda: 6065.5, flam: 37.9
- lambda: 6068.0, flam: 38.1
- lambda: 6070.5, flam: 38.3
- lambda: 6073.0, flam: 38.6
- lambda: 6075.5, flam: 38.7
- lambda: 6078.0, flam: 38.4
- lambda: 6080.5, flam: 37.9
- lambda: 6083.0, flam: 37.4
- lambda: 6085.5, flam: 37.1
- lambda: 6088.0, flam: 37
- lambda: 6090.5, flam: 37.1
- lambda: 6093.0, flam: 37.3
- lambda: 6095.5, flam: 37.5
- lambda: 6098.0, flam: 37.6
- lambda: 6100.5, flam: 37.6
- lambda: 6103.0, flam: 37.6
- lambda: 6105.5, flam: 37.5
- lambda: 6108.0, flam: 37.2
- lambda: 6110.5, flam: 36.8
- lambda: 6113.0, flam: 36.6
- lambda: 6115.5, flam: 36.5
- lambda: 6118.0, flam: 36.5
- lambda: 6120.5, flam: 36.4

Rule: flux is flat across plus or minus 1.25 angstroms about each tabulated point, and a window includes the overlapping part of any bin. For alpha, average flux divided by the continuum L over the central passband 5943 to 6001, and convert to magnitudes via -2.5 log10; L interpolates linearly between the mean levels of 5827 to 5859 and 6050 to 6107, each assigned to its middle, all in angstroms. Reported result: 0.015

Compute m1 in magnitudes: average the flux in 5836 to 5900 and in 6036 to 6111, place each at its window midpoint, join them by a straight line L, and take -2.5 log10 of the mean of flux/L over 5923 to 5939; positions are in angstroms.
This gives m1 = -0.05 mag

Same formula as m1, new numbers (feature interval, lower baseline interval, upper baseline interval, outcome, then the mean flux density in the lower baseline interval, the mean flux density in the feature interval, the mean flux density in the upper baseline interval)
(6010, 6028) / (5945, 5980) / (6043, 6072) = 0.01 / 36.9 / 37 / 37.7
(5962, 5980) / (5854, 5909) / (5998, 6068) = -0.01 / 34.6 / 36.7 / 37.4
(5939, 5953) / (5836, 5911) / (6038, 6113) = -0.05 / 35.3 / 37.7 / 37.6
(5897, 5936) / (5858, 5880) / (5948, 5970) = 0.02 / 37.6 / 36.4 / 36.9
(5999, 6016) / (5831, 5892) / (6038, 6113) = 0.01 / 36.4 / 36.7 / 37.6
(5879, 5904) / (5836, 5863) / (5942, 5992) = 0.17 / 36.8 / 31.6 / 37.1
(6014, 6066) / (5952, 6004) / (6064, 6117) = -0.01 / 36.9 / 37.6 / 37.6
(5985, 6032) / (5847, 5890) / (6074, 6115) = 0.00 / 36.2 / 37.1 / 37.4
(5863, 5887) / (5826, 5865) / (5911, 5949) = 0.00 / 37.2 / 37.3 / 37.6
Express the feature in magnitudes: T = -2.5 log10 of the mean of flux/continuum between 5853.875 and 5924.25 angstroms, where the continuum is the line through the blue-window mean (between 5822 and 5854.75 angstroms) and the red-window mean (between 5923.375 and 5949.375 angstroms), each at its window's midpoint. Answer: 0.08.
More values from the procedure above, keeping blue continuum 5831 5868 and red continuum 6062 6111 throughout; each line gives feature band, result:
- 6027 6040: -0.01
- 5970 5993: 0.01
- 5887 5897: 0.32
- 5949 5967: 0.01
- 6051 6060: 0.00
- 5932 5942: -0.02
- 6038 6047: 0.00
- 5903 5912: 0.02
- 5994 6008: 0.02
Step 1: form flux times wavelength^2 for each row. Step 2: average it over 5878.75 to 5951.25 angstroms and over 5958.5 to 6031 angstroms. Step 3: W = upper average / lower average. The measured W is 1.1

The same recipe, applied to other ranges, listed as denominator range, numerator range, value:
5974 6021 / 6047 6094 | 1.05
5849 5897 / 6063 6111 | 1.16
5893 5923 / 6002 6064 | 1.12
